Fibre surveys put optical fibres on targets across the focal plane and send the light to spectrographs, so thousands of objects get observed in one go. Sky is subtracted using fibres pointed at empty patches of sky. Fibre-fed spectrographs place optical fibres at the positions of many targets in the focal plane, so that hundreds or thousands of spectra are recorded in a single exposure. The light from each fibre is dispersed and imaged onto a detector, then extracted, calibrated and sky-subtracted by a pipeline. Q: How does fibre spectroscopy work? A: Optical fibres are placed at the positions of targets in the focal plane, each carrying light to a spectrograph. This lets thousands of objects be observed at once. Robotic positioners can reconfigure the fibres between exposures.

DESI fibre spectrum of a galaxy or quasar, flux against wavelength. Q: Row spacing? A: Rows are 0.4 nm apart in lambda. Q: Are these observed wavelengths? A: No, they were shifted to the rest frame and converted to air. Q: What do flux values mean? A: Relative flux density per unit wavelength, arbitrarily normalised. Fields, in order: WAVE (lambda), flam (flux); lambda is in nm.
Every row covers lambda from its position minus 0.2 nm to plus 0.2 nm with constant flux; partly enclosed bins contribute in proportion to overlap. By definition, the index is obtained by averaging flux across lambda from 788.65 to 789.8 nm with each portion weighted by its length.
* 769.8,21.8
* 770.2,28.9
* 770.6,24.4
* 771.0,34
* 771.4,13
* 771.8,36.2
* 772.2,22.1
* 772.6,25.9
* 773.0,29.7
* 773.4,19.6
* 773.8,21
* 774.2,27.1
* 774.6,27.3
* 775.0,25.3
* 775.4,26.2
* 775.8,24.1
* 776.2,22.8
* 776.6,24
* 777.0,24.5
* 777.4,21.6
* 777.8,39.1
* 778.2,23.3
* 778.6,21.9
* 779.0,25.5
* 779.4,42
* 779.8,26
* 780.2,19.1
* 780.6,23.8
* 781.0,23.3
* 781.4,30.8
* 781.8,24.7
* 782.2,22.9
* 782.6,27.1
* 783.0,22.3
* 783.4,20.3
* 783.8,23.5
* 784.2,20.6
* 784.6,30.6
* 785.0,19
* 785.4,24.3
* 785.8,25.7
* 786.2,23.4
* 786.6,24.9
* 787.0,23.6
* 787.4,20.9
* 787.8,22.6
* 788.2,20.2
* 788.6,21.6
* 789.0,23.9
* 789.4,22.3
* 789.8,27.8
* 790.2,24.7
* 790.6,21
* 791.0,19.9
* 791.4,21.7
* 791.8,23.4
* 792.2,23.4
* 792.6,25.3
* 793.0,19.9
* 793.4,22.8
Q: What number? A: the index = 23.7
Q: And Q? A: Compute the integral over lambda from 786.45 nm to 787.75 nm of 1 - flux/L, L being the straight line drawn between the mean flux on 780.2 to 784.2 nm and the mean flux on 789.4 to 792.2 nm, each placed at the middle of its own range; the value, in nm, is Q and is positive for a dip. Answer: 0.02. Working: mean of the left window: 23.9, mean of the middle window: 23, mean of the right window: 23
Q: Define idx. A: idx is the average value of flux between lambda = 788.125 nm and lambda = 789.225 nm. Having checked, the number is 22.1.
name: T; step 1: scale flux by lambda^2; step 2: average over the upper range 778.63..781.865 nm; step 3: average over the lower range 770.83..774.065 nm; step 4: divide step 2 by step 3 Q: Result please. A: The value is 1.08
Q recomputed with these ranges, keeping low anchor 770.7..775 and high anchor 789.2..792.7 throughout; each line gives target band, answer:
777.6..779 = -0.162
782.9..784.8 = 0.048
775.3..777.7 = 0.064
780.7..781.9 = -0.085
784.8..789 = 0.188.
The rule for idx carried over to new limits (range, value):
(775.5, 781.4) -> 26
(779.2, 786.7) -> 25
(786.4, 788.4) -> 22.4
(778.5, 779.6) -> 30.5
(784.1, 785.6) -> 23.8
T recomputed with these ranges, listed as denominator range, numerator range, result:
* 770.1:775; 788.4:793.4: 0.93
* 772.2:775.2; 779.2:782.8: 1.09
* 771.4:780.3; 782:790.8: 0.93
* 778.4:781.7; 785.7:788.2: 0.89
